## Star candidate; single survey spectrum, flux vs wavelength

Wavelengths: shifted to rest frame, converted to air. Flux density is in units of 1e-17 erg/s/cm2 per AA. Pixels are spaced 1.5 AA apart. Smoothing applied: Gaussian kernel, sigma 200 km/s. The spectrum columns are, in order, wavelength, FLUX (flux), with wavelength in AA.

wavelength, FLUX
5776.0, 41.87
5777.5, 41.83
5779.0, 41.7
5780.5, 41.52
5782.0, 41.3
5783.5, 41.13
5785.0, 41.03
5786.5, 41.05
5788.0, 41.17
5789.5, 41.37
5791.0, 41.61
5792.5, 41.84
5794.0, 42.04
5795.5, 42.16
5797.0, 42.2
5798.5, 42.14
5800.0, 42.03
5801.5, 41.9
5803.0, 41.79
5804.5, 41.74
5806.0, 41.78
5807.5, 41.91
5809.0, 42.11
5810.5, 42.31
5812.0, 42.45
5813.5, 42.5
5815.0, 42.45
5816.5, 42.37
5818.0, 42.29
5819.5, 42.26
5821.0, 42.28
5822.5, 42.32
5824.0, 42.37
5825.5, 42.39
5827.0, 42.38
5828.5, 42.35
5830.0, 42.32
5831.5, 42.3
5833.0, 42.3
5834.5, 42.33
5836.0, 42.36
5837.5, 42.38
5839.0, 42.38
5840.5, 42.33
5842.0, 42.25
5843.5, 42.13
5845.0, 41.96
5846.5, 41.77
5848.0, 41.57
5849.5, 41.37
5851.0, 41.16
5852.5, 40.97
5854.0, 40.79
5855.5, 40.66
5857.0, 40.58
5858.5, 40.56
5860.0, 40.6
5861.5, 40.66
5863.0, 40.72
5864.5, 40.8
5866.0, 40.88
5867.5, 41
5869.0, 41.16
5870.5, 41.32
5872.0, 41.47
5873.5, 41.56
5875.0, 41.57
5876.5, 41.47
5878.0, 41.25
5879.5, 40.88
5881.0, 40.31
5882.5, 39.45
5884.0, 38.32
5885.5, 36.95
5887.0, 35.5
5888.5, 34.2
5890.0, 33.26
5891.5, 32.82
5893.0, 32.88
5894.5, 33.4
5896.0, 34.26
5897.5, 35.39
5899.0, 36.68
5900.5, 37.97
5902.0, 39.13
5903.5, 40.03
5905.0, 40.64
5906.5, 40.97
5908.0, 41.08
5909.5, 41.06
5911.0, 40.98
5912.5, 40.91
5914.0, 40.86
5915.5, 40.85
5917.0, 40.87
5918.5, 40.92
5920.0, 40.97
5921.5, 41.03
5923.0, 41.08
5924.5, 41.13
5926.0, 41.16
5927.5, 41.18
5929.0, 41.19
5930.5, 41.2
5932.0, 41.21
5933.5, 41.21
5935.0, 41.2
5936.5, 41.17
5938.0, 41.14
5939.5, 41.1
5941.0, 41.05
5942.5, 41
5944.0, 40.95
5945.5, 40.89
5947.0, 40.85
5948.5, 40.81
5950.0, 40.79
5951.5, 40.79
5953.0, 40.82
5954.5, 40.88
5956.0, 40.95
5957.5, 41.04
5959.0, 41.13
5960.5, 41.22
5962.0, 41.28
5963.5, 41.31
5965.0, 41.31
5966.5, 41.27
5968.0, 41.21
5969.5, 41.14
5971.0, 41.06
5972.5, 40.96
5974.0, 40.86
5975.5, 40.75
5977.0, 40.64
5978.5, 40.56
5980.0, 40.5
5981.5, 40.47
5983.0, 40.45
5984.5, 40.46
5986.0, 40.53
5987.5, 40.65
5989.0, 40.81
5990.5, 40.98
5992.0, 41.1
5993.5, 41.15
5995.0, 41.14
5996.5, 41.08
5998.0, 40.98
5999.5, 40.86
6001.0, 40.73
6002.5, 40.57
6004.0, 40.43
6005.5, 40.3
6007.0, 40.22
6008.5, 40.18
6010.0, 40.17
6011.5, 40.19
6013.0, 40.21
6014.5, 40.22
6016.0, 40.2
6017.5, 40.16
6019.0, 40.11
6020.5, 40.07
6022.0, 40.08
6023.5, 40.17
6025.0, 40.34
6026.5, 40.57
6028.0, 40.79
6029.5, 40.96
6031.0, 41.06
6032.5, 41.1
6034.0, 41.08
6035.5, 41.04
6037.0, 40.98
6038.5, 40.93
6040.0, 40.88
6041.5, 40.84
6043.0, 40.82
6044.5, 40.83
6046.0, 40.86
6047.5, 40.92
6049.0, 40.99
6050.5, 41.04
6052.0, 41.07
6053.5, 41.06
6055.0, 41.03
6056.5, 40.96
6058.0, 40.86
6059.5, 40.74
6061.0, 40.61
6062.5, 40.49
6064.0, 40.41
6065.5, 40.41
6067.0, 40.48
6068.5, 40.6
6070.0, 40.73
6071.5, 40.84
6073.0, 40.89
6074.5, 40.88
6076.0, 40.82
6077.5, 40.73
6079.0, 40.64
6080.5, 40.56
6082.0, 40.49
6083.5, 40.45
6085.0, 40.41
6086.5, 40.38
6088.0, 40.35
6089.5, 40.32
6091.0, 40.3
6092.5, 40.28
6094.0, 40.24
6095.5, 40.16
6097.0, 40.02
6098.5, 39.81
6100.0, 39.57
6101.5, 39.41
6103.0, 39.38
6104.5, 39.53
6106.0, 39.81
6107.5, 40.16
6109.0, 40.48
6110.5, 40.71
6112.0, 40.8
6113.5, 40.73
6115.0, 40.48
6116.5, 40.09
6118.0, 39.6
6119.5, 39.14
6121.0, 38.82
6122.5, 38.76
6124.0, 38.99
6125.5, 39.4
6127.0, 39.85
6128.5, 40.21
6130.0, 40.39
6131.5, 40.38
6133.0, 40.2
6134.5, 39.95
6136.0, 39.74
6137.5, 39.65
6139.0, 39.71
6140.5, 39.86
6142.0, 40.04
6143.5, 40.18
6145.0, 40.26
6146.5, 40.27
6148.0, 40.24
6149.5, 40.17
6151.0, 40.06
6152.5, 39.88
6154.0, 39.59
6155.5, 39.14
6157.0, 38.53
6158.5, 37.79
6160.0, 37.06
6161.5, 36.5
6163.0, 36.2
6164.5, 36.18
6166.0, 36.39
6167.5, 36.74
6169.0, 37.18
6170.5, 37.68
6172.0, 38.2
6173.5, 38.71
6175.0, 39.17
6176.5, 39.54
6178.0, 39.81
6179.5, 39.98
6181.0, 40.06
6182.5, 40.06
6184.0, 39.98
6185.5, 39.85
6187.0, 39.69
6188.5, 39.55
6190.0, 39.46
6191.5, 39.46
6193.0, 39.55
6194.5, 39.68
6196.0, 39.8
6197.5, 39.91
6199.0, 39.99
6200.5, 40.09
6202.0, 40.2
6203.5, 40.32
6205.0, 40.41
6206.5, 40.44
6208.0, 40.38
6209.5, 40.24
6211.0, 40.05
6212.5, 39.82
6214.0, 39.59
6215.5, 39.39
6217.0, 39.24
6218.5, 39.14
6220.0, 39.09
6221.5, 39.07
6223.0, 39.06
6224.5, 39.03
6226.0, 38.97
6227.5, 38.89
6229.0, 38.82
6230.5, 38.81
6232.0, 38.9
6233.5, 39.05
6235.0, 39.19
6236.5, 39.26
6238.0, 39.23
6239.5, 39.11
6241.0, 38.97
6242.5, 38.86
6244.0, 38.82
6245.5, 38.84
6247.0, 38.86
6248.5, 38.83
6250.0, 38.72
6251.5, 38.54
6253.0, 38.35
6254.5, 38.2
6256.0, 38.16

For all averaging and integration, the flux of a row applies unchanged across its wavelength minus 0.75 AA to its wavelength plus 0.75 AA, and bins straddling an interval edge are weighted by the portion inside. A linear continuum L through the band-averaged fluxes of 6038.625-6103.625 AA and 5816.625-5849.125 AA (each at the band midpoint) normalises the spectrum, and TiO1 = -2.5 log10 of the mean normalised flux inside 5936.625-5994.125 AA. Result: 0.01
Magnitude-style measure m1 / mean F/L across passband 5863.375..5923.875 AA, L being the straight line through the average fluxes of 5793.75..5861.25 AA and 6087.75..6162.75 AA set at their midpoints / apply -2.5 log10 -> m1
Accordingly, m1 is 0.06 mag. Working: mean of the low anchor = 41.9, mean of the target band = 39.2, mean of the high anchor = 39.7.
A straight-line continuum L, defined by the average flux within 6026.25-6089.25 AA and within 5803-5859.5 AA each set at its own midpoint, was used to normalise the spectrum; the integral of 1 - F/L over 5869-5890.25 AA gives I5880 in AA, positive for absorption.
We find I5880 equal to 1.2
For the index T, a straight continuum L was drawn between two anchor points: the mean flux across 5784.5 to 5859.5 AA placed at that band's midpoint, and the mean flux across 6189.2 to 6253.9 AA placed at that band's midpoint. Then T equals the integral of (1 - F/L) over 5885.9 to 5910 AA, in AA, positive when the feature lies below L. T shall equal 2.7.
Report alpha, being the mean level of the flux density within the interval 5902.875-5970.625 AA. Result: 41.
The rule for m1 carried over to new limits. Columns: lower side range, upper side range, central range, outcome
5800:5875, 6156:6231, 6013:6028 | 0.00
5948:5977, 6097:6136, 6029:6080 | -0.01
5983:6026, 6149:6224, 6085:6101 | -0.01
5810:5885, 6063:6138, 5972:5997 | 0.00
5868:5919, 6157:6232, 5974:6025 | -0.04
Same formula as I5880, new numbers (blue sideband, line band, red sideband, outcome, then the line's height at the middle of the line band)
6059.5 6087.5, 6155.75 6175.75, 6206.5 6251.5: 1.2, 39.8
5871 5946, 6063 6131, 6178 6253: -1.2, 39.5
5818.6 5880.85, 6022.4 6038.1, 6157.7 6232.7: -0.2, 40.3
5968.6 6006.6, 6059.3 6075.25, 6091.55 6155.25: -0.1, 40.3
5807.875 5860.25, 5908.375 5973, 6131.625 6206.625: 0.1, 41.1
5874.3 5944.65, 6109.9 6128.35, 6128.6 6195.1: -0.3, 39.2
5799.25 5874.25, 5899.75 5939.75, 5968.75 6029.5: 0.3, 41.2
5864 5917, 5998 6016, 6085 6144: -0.4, 39.5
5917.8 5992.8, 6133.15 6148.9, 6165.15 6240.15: -0.1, 39.7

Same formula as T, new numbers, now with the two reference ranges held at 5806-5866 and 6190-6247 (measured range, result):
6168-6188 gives 0.3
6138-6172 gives 1.0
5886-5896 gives 1.9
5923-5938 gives 0.0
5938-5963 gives 0.1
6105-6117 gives -0.1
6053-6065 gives -0.1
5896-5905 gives 0.8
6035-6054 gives -0.2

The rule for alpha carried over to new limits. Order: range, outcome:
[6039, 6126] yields 40.4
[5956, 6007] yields 40.9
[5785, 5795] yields 41.5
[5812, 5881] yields 41.7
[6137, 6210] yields 39.3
